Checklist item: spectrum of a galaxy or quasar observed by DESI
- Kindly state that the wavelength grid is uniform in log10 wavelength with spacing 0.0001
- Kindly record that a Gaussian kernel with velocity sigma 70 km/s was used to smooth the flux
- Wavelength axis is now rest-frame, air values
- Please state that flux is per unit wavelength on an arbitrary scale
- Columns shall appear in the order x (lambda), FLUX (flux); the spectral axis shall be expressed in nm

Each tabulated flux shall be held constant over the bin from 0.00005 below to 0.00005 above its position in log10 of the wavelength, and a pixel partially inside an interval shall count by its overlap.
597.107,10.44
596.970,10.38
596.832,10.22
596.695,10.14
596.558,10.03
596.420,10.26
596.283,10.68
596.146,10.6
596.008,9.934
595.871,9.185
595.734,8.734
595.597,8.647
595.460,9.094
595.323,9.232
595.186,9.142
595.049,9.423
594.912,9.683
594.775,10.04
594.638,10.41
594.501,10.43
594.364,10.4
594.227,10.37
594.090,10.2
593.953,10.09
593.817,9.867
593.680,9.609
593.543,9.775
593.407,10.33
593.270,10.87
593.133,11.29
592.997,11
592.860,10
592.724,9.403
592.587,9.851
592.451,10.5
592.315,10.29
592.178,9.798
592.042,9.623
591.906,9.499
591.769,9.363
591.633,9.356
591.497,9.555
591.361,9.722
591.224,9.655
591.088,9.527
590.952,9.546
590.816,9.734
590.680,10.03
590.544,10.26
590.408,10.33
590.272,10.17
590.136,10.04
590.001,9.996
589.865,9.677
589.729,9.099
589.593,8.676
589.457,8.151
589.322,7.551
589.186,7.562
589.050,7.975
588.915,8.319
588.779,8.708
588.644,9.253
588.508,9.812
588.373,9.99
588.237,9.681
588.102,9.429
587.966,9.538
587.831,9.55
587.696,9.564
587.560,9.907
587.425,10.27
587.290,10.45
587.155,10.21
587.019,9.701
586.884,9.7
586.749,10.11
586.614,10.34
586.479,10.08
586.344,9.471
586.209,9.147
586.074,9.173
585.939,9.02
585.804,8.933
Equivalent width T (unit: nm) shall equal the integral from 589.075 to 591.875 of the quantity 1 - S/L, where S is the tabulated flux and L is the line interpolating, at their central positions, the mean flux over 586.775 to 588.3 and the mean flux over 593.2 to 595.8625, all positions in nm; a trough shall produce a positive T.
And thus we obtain 0.12 nm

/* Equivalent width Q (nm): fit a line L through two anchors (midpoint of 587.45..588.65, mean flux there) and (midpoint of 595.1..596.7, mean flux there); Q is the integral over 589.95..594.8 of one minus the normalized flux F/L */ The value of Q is -0.192 nm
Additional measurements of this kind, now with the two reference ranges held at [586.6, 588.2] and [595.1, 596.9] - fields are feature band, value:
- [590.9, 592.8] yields 0.02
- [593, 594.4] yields -0.08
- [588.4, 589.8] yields 0.18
